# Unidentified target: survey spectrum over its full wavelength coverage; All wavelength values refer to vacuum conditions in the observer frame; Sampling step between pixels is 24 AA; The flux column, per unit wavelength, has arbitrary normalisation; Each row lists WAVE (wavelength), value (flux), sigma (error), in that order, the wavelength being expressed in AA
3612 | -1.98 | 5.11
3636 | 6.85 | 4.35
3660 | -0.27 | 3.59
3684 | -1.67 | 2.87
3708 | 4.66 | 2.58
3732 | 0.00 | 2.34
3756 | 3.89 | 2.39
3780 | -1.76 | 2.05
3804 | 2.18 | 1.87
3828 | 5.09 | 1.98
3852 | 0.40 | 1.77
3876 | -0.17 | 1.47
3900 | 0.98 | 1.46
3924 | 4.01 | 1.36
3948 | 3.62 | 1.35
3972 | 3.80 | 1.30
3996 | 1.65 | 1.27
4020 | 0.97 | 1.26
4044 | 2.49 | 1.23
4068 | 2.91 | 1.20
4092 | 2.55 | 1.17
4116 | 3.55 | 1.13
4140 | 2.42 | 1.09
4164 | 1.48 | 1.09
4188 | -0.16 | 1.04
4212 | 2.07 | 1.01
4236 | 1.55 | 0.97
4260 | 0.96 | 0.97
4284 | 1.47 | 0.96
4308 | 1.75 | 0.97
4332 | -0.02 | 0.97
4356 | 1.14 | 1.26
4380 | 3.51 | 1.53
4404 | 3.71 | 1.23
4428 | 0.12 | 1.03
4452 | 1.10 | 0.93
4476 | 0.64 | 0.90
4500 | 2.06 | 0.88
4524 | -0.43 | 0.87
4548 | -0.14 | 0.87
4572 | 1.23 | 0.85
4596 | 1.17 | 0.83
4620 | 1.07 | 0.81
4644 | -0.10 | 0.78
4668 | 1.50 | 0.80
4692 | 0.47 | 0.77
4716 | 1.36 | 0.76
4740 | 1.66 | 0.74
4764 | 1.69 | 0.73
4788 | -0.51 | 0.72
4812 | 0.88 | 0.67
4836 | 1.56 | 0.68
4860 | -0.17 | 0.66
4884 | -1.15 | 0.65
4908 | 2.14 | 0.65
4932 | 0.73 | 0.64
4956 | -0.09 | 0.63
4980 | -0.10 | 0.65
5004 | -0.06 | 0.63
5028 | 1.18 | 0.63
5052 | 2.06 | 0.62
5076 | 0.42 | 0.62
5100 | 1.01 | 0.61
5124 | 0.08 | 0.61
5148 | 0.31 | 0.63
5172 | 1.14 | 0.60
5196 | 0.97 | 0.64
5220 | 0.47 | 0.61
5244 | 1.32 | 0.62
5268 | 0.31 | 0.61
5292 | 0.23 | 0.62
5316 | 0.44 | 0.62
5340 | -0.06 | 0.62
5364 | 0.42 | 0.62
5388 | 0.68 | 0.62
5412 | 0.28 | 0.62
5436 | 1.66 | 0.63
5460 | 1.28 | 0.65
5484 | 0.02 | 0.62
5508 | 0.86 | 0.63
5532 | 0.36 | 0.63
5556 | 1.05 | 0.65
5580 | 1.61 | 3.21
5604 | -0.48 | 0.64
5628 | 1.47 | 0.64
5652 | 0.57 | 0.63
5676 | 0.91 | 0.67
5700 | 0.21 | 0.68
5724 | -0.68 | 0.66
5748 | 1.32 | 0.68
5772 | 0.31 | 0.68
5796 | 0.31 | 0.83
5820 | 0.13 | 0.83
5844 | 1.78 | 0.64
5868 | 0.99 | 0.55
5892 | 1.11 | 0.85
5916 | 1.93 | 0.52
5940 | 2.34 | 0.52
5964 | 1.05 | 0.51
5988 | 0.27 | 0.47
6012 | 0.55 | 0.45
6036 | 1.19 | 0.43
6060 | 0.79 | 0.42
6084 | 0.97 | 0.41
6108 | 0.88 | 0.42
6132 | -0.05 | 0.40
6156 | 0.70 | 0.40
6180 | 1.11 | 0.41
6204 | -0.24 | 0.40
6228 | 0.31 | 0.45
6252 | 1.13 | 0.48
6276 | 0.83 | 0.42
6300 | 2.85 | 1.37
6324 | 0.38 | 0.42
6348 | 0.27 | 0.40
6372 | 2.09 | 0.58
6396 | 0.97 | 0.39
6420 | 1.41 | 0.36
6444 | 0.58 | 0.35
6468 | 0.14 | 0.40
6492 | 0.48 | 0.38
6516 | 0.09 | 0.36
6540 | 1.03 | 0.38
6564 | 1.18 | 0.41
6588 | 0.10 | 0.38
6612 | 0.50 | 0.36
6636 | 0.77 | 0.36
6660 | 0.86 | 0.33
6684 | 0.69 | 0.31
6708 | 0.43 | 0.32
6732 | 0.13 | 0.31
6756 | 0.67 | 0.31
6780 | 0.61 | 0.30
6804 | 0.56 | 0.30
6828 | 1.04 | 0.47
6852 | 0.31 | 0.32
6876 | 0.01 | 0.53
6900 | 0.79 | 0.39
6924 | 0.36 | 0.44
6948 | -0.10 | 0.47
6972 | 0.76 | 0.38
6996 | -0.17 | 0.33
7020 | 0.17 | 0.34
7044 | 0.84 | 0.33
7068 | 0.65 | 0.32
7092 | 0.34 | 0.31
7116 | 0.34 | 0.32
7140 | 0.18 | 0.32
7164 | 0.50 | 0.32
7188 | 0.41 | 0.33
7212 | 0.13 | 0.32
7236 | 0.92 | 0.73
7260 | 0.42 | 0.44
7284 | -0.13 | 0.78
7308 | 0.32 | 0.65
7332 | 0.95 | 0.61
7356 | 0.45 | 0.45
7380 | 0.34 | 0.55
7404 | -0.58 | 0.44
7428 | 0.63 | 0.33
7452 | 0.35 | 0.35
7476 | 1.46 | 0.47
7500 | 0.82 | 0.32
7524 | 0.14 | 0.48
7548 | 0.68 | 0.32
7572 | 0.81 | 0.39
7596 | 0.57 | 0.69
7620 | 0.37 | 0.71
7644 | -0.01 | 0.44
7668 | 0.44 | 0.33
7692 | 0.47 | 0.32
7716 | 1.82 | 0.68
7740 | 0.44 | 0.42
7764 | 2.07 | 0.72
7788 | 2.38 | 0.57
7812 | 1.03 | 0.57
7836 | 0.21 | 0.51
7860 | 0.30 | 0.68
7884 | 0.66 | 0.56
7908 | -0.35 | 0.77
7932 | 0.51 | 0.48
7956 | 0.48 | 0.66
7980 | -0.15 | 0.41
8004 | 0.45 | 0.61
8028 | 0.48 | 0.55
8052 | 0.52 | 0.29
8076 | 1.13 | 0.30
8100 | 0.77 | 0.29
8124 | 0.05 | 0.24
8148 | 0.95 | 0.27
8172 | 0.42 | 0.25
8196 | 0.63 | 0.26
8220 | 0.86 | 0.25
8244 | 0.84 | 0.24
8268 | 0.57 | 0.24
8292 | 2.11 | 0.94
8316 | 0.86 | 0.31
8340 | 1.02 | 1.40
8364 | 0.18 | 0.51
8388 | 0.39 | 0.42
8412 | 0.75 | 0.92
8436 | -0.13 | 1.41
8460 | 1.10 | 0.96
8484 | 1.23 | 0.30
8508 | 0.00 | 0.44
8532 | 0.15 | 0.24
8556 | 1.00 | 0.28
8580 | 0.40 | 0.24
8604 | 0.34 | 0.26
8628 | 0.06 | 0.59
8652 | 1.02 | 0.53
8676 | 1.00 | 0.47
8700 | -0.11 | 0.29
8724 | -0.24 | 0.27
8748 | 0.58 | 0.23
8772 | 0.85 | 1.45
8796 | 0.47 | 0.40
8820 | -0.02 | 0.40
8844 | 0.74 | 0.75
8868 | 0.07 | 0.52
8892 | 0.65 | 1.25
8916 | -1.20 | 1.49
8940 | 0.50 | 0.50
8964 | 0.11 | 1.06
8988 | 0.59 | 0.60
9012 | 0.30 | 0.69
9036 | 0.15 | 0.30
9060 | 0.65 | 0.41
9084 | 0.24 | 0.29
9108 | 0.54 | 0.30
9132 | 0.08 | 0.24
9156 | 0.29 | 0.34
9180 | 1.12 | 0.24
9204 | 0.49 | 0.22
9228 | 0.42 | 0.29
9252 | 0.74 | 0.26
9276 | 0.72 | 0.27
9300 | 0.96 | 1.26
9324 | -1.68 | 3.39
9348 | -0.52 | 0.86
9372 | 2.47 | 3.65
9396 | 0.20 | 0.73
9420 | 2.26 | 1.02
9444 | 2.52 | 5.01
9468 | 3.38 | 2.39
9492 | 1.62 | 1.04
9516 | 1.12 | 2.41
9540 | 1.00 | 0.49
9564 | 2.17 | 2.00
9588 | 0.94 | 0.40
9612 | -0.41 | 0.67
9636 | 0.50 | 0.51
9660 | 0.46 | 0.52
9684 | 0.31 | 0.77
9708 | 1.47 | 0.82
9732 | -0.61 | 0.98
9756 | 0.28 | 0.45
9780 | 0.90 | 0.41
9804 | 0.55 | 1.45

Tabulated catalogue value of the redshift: 1.085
